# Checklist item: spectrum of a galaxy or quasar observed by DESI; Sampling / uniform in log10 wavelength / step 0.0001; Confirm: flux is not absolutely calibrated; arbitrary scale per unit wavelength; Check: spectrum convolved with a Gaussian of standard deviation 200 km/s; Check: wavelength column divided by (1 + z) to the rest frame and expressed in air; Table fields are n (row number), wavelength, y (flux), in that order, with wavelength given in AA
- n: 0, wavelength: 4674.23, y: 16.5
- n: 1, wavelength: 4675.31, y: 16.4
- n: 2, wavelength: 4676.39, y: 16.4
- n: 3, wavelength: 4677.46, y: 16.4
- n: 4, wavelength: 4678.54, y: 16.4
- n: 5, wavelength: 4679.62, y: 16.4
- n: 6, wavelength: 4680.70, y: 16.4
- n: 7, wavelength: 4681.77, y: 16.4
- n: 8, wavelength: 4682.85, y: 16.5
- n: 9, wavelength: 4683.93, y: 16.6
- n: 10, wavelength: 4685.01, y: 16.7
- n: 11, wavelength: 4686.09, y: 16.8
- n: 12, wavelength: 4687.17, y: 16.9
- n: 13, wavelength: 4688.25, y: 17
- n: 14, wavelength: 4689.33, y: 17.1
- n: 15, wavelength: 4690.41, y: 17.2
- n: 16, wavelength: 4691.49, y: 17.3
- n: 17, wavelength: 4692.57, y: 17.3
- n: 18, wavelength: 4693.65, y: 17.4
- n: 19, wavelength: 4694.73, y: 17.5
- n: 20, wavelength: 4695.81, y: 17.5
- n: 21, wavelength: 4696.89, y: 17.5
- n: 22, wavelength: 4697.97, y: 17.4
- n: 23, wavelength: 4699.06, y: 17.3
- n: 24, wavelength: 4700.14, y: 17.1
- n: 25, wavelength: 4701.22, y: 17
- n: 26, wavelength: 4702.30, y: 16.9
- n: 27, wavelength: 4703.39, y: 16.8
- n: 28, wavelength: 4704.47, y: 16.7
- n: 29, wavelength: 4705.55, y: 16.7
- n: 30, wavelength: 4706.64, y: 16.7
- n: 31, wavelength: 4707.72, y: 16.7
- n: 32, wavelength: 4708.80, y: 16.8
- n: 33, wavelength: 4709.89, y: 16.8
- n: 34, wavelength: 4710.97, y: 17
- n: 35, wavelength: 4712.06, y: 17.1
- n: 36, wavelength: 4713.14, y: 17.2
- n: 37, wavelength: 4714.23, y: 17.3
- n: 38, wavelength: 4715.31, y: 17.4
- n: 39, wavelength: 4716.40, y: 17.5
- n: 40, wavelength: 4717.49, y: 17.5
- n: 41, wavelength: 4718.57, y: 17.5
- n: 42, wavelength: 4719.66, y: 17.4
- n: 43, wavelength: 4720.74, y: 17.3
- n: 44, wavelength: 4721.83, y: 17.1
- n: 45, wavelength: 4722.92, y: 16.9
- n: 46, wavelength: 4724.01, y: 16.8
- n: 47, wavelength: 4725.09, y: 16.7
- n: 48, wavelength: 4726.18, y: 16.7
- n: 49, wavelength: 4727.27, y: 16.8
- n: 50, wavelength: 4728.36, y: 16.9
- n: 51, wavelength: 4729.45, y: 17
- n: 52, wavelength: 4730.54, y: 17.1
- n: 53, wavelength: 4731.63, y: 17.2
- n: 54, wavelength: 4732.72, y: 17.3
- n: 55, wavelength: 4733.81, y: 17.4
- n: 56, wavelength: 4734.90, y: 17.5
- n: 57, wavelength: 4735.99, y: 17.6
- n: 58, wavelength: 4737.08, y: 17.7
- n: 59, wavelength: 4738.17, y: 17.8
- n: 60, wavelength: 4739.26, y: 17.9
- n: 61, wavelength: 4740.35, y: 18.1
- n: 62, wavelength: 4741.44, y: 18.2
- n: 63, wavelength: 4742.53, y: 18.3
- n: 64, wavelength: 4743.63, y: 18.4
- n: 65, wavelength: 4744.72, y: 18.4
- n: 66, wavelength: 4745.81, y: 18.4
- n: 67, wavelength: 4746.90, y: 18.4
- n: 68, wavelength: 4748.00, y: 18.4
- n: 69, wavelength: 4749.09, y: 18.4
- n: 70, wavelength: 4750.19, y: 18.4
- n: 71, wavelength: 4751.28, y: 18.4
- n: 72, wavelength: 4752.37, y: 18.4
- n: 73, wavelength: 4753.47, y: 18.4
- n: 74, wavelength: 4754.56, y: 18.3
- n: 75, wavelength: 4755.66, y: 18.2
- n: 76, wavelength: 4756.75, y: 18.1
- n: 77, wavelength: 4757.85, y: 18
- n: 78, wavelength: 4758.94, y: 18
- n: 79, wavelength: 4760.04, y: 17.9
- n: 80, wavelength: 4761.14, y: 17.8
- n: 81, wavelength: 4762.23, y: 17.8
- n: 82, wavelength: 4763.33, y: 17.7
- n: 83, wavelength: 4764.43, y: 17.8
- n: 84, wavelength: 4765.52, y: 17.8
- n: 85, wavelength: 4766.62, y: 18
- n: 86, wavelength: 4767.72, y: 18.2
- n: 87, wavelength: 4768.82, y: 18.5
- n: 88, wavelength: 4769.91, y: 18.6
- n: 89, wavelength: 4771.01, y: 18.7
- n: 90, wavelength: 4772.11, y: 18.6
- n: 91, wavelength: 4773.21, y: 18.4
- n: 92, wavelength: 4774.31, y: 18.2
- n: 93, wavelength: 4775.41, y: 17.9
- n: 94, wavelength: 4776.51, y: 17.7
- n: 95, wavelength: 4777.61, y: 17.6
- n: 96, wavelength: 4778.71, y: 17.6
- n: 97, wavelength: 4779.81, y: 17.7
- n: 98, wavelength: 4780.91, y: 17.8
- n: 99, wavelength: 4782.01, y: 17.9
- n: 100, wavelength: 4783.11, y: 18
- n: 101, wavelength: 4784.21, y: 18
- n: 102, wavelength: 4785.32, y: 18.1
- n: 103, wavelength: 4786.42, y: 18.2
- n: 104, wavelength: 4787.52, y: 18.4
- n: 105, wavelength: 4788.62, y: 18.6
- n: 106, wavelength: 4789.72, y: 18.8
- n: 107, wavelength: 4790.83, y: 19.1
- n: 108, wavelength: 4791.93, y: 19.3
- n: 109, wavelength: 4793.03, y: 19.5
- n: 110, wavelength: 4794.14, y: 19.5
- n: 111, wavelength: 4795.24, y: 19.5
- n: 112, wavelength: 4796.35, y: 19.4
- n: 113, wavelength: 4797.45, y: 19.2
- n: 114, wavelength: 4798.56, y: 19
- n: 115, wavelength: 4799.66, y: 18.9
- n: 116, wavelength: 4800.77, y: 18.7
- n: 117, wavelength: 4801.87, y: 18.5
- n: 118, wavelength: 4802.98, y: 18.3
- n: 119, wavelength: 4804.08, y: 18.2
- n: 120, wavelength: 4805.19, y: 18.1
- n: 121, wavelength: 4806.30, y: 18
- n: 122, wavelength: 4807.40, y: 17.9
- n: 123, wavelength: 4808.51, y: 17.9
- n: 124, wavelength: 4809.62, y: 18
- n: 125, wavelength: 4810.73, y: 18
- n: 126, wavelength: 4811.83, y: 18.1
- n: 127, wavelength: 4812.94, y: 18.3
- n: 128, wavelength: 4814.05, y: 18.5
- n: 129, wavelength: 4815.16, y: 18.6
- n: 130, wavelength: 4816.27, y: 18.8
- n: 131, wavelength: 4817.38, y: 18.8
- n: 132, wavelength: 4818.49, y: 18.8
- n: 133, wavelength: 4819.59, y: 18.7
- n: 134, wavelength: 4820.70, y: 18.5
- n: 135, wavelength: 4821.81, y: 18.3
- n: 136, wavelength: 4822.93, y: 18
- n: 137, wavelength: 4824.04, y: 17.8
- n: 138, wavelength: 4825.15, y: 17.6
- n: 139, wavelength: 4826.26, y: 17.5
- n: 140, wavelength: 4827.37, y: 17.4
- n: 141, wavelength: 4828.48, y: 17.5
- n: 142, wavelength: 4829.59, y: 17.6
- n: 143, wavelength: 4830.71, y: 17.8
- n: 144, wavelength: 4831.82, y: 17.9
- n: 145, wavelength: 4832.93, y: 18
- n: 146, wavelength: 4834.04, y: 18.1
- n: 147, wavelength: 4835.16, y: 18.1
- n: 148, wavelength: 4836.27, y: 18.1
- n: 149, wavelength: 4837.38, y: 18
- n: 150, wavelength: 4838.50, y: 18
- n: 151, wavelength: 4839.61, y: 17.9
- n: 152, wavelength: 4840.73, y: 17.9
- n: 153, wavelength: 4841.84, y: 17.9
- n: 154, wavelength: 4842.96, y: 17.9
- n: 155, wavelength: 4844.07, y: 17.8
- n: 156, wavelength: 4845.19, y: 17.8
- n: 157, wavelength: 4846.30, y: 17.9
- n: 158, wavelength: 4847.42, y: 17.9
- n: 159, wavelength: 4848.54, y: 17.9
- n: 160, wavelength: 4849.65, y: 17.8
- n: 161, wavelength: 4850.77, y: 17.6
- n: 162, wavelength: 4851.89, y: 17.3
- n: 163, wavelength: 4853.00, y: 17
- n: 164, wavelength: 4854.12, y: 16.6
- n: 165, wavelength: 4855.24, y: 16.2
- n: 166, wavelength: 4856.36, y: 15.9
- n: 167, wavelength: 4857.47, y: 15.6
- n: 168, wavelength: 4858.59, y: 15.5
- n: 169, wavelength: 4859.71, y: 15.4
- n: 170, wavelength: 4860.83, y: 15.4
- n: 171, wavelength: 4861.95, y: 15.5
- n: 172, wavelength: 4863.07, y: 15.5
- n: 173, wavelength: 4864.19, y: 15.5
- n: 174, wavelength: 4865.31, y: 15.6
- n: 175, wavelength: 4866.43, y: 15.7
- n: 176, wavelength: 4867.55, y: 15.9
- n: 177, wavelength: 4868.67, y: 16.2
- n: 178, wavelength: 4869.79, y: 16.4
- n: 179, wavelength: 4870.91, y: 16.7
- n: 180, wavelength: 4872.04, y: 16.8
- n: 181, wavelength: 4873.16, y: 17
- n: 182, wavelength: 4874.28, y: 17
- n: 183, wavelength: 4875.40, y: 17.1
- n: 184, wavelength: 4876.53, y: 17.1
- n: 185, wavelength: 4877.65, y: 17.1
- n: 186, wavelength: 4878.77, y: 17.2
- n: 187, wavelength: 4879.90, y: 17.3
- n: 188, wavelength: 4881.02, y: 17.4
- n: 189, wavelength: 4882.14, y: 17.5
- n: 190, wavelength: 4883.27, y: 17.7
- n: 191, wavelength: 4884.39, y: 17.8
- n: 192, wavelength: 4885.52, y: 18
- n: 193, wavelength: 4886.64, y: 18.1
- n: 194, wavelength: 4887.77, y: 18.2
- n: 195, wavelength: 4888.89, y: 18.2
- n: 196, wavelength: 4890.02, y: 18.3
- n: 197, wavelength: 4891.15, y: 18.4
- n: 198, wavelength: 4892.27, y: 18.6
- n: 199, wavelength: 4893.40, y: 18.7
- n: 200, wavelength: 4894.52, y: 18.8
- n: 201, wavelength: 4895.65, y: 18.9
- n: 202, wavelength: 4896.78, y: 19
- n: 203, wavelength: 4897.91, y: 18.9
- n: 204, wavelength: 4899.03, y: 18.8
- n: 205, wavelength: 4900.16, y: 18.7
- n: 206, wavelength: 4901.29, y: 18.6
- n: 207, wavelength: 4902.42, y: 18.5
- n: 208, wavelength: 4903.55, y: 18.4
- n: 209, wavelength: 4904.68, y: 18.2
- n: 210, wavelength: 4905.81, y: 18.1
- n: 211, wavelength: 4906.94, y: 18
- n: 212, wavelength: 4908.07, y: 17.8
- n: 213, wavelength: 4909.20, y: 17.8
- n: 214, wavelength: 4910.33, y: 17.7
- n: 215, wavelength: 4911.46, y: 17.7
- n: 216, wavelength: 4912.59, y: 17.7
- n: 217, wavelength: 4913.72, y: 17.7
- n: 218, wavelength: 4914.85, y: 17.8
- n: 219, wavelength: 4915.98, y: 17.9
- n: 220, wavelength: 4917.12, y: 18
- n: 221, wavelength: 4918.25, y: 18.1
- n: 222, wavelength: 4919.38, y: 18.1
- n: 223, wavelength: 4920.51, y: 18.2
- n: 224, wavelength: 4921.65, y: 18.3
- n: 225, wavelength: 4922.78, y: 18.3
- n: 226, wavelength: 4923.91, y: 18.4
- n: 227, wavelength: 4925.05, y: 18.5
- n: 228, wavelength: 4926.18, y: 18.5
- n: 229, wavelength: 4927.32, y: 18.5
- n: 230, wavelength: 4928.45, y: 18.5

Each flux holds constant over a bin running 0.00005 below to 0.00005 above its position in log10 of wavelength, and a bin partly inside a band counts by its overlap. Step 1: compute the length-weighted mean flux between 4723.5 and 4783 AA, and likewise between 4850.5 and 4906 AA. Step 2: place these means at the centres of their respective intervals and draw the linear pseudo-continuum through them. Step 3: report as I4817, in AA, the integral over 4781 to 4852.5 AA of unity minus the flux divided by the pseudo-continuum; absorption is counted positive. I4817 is -2.7 AA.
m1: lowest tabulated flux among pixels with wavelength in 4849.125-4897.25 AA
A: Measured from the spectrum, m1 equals 15.4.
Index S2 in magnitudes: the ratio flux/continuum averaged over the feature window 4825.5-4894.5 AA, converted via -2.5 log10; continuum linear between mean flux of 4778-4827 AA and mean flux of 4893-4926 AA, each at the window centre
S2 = 0.07 mag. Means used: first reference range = 18.4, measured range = 17.3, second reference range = 18.3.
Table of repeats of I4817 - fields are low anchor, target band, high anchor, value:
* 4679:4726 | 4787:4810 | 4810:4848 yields -1.2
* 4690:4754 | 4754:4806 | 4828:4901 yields -2.8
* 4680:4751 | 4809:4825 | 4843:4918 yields -0.9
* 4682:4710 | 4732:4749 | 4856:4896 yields -1.0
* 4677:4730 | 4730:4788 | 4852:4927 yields -3.0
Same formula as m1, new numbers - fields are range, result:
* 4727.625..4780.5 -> 16.9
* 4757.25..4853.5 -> 17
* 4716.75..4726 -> 16.7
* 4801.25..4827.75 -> 17.4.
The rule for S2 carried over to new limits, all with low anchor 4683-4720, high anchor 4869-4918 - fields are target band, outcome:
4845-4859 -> 0.04 mag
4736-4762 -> -0.05 mag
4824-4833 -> 0.00 mag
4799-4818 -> -0.05 mag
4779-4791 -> -0.05 mag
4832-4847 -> -0.02 mag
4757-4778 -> -0.04 mag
